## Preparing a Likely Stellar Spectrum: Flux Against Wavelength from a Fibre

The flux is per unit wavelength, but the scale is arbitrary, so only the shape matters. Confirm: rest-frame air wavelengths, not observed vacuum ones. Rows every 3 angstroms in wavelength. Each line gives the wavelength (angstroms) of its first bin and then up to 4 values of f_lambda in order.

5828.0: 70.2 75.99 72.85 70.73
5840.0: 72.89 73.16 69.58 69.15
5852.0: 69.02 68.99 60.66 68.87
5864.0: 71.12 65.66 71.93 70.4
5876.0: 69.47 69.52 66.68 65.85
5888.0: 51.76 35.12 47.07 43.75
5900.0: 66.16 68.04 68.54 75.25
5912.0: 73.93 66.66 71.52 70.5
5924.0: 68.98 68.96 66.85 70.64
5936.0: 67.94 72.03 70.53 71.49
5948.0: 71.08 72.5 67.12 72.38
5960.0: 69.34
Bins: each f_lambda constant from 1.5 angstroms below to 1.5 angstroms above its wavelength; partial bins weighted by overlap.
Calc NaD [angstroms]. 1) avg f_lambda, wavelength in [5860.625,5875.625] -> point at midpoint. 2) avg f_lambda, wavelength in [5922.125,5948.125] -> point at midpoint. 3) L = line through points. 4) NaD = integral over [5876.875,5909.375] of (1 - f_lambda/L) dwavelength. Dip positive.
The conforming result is 4.8 angstroms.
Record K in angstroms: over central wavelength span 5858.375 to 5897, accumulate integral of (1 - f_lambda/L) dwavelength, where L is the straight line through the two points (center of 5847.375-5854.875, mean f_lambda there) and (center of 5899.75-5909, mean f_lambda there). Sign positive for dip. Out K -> 4.0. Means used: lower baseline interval 69.1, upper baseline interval 69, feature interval 62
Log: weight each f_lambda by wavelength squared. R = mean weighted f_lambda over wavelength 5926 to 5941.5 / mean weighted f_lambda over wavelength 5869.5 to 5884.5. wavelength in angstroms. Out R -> 1.0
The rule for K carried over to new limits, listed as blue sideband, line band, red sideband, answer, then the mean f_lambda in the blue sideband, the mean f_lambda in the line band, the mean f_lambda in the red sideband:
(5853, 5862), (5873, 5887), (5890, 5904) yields -2.3 angstroms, 66.2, 67.6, 52.1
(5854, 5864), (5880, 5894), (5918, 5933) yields 2.7 angstroms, 66.8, 54.5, 69.3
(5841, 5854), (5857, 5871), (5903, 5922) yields 0.5 angstroms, 70.3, 67.7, 70.8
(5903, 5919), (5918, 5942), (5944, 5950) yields 0.5 angstroms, 70.9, 69.6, 71.4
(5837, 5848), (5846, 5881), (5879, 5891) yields -1.8 angstroms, 71.6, 68.6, 59.2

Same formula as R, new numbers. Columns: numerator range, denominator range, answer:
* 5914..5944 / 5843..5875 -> 1.04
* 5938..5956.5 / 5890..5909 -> 1.26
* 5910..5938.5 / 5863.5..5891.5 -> 1.10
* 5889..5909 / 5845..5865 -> 0.84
